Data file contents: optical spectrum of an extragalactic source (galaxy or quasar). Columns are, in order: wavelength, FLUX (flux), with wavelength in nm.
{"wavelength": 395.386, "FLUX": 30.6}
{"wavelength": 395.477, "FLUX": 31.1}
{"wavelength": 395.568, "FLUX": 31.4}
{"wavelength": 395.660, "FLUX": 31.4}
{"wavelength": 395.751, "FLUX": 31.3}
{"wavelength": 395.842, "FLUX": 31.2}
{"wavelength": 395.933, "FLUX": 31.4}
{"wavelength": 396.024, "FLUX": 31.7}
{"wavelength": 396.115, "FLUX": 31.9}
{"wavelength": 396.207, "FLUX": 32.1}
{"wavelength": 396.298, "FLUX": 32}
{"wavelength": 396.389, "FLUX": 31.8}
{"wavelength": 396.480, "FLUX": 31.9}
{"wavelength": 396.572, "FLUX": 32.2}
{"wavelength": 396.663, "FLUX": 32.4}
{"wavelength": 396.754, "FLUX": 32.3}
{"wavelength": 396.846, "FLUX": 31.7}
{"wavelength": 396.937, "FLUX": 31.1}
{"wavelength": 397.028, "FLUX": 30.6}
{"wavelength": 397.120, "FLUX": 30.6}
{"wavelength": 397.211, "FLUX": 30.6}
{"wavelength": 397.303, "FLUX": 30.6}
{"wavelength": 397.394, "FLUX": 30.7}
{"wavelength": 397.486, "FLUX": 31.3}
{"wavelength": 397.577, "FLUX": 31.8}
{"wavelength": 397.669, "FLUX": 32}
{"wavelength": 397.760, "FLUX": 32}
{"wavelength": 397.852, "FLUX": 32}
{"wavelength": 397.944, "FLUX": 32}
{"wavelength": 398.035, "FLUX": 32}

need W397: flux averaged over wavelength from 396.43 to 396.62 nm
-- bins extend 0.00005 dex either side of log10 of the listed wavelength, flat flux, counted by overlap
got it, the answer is 32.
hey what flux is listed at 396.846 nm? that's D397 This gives 31.7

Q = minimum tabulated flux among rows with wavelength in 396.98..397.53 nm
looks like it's 30.6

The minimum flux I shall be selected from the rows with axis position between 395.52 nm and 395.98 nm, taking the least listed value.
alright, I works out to 31.2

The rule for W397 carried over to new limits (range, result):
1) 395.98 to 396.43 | 31.9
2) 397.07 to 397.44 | 30.6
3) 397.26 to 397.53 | 30.9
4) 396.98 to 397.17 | 30.7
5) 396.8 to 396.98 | 31.4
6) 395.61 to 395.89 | 31.2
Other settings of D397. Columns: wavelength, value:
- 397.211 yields 30.6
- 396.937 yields 31.1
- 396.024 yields 31.7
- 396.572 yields 32.2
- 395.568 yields 31.4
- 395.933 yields 31.4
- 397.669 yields 32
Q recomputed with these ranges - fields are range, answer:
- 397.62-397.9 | 32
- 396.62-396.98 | 31.1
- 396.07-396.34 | 31.9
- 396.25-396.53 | 31.8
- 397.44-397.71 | 31.3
